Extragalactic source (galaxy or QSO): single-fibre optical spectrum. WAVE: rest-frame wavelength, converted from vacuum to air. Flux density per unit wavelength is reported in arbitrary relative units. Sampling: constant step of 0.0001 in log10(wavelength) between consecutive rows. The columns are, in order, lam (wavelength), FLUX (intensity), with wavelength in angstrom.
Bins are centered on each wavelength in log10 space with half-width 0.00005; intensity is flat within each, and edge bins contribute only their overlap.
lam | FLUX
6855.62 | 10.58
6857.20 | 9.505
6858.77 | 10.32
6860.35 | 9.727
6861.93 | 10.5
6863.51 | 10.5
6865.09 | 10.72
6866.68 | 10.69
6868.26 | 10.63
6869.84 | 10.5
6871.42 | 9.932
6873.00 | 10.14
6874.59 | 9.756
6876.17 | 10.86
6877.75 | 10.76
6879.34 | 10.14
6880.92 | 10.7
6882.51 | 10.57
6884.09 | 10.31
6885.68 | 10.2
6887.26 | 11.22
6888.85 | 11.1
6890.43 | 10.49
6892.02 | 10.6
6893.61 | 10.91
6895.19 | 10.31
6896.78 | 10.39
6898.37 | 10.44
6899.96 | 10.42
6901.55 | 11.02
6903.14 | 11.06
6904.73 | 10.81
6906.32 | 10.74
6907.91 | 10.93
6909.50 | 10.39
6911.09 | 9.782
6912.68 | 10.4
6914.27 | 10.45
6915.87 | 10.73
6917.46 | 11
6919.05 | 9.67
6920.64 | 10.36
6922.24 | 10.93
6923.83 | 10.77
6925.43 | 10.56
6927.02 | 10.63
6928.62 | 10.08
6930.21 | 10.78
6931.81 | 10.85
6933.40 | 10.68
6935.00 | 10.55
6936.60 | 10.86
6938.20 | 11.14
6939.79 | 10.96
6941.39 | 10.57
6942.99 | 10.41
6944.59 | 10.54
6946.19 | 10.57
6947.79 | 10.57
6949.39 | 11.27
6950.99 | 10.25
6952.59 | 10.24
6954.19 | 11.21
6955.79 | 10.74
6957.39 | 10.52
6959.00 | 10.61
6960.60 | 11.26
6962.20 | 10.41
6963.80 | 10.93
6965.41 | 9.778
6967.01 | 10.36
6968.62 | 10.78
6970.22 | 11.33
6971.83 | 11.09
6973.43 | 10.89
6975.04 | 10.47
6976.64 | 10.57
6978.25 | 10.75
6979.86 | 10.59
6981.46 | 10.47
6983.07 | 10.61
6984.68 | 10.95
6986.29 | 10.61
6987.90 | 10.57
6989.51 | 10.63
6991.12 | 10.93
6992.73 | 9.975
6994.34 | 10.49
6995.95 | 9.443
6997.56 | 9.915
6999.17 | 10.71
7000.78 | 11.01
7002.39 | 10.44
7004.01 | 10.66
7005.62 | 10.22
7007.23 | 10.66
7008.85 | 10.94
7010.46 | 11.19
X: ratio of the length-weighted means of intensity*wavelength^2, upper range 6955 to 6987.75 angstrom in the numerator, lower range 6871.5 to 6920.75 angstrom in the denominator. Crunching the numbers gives 1.04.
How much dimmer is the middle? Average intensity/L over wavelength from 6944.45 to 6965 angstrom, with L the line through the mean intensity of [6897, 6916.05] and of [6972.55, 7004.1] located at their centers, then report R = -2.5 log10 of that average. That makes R -0.01 mag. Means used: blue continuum 10.6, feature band 10.7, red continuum 10.5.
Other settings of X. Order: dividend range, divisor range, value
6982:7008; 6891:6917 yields 1.02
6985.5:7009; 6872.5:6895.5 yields 1.03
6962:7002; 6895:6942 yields 1.01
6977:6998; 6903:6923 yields 1.01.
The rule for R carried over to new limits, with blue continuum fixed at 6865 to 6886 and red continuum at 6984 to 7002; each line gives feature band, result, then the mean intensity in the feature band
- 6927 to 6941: -0.029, 10.7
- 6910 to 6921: 0.009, 10.3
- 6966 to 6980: -0.030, 10.8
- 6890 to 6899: -0.010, 10.5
